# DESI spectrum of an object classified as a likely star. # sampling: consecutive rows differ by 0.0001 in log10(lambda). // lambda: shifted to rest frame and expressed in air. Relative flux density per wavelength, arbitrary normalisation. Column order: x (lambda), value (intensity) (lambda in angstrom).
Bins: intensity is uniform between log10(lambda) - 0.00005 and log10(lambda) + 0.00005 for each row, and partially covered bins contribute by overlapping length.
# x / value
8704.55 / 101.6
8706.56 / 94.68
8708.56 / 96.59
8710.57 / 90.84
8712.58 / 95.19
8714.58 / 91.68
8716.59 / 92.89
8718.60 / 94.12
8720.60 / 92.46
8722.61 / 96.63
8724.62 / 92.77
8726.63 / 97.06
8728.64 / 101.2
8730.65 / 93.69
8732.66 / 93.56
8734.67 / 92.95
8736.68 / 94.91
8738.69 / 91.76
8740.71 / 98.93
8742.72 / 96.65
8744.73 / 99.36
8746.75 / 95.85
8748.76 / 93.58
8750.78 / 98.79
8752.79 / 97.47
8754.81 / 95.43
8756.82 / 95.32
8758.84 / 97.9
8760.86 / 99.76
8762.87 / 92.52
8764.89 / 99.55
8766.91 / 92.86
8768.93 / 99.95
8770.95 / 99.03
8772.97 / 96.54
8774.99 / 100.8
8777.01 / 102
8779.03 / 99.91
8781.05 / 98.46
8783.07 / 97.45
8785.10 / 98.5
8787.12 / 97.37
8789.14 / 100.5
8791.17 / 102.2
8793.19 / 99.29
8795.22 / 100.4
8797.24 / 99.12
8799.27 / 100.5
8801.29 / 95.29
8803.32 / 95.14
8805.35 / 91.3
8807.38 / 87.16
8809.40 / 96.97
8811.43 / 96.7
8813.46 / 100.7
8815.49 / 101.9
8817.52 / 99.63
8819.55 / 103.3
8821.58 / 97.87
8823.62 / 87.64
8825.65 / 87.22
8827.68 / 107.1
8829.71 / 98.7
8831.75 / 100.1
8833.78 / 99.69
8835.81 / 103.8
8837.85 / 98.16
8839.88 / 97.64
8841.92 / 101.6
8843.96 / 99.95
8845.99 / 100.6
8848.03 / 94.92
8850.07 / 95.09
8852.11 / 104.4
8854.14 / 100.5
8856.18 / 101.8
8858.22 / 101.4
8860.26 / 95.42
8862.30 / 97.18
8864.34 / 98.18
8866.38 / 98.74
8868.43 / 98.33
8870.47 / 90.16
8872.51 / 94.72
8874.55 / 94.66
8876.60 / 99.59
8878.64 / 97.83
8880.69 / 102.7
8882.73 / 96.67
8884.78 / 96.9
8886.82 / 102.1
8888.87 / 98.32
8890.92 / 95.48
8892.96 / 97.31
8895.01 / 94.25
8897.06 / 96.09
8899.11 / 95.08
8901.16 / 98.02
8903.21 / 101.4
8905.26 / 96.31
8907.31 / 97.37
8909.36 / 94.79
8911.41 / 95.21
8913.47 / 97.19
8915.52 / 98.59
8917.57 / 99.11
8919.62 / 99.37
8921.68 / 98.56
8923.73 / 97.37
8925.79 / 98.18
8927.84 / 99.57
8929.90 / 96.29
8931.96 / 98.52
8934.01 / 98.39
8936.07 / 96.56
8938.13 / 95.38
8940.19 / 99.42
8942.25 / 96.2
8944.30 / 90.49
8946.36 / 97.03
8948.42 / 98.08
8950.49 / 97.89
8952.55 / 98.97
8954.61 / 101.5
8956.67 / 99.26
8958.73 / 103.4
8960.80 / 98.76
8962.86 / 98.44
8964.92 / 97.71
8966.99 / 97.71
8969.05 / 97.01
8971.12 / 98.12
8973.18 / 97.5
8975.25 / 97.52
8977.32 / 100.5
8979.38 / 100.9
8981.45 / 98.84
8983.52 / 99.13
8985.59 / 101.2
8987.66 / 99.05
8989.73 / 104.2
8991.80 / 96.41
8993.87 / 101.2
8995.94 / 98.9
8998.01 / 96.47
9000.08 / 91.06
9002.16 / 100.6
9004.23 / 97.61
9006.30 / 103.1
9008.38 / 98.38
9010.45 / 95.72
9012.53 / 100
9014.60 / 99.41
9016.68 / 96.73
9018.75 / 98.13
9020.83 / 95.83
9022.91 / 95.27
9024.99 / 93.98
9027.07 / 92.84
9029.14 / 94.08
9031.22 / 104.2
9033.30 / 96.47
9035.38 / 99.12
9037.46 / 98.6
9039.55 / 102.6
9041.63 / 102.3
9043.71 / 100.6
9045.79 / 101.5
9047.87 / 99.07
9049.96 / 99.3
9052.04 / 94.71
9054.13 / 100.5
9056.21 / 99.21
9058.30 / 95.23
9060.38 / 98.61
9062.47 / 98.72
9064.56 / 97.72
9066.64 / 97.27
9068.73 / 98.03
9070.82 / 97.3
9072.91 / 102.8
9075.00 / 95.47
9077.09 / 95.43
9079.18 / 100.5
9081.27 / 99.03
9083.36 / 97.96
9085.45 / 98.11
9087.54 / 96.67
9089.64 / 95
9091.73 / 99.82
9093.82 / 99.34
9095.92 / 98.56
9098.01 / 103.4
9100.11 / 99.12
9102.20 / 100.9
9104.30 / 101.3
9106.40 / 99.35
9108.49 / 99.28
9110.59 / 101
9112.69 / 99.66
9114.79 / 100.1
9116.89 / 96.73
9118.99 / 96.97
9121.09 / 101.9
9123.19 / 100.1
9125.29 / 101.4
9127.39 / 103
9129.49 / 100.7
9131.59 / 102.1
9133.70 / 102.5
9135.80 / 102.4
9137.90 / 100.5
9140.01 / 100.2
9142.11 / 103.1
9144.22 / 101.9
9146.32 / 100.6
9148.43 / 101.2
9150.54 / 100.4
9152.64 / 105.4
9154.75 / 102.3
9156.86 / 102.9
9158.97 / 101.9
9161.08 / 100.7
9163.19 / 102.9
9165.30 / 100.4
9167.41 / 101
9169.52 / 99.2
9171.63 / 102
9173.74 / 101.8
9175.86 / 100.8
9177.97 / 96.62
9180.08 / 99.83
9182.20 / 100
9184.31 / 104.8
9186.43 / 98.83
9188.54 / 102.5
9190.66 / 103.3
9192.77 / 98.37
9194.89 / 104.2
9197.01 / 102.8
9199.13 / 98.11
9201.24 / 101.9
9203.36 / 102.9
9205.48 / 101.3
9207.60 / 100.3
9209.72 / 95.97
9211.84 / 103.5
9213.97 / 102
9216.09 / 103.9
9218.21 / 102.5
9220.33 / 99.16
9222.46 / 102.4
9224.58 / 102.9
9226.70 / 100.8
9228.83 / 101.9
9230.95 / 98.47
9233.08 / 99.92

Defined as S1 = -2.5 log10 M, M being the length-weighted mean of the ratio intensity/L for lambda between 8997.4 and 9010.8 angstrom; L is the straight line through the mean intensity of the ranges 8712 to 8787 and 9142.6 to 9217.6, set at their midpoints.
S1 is 0.02 mag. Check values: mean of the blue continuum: 96.4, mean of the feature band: 97.7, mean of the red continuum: 101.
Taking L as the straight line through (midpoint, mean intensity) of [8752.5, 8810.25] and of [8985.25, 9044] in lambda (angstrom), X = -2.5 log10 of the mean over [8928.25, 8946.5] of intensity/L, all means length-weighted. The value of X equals 0.02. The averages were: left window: 97.5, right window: 98.4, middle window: 96.6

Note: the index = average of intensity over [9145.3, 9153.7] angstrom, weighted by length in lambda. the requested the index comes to 102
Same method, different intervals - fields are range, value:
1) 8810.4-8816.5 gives 99.7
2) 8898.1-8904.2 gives 98.1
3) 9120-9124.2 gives 101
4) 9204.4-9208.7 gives 101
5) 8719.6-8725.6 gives 94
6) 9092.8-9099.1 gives 100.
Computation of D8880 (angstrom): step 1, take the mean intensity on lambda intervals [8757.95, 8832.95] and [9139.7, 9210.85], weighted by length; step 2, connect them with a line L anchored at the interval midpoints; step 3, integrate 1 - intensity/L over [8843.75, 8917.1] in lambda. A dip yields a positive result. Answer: 0.7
